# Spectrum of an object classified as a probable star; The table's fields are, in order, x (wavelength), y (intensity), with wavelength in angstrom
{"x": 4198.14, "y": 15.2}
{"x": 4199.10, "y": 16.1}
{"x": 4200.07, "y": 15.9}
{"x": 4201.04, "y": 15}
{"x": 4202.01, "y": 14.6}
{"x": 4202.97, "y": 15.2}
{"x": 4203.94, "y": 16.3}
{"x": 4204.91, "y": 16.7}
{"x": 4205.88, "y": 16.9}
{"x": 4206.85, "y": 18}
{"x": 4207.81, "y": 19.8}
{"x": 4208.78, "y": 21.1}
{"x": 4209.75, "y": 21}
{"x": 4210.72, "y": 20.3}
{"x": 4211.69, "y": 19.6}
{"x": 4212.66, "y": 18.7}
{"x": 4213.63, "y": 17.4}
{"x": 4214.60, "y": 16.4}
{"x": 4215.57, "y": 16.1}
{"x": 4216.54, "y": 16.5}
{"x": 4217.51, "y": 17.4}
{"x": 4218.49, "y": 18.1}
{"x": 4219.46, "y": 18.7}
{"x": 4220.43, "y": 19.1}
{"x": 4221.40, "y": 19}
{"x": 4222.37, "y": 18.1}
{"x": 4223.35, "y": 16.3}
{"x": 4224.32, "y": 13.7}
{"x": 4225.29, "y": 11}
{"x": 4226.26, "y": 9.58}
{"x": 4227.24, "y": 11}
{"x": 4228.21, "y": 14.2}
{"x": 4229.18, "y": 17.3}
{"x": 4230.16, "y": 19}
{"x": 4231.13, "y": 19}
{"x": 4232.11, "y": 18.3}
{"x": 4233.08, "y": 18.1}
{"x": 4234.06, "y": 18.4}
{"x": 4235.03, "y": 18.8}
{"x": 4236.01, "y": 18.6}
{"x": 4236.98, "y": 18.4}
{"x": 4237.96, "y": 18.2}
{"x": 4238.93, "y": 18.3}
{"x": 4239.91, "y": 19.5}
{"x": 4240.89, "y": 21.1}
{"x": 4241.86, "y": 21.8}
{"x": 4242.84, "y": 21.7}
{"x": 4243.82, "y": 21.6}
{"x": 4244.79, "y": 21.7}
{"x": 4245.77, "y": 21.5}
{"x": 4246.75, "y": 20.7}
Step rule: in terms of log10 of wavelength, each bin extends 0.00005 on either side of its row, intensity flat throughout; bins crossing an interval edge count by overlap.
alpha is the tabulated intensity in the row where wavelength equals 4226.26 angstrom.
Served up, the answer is 9.58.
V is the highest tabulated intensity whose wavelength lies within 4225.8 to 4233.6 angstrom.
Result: 19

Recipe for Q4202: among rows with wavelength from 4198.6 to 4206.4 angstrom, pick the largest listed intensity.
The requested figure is 16.9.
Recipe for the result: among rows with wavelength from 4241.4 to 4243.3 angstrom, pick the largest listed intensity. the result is 21.8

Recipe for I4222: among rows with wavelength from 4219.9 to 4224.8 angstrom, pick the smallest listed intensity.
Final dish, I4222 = 13.7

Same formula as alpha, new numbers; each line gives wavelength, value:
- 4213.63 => 17.4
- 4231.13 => 19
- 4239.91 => 19.5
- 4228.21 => 14.2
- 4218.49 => 18.1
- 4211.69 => 19.6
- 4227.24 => 11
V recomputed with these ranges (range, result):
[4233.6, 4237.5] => 18.8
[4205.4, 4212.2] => 21.1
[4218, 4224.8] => 19.1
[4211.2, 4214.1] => 19.6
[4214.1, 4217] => 16.5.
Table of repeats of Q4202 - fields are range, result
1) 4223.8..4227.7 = 13.7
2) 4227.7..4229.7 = 17.3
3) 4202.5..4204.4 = 16.3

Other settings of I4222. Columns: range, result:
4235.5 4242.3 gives 18.2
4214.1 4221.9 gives 16.1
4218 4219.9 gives 18.1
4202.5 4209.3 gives 15.2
